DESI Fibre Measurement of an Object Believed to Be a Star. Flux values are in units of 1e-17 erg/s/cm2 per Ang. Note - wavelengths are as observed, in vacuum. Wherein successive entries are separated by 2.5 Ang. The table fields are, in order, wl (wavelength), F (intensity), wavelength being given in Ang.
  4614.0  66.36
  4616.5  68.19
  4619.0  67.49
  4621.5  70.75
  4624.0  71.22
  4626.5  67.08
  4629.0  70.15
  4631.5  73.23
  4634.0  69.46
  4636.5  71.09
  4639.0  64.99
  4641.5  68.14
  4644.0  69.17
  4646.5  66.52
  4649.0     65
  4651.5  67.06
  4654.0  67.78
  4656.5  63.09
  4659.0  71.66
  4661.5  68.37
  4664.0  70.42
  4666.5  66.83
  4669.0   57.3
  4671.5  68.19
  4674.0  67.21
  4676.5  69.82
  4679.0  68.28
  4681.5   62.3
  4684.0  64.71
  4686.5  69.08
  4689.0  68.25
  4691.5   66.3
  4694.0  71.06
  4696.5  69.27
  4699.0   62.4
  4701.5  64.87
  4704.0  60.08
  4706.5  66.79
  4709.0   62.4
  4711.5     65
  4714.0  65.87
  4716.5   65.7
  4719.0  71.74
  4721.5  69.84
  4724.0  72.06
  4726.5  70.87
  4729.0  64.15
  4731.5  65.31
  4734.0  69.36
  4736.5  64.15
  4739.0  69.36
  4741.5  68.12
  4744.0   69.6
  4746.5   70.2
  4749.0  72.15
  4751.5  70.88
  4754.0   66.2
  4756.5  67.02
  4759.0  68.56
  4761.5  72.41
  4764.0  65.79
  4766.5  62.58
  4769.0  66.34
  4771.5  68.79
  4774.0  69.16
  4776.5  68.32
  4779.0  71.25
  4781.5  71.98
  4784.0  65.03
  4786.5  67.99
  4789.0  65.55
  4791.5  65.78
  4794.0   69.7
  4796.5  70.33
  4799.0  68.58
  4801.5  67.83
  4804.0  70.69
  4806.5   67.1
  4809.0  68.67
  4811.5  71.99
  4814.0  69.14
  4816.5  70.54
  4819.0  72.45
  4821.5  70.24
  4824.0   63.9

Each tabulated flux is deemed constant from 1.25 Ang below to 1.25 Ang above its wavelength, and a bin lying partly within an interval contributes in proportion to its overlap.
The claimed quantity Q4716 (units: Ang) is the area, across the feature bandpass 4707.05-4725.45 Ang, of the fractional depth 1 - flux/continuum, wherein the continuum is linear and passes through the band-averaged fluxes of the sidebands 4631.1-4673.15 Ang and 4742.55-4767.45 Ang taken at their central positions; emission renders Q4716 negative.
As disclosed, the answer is 0.2 Ang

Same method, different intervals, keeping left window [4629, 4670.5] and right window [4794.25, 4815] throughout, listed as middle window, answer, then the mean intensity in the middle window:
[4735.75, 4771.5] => 0.3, 68.2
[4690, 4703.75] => 0.4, 66.3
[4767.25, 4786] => 0.1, 68.5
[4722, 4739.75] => 0.1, 67.9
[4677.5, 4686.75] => 0.3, 65.9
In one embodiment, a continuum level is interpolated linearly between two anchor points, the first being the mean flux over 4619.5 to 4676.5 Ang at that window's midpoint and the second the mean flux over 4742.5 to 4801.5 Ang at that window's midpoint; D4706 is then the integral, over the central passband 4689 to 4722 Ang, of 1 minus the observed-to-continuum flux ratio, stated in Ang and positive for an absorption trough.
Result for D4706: 0.94 Ang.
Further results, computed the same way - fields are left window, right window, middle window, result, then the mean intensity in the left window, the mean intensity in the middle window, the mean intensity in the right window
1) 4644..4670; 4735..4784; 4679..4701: 0.2 Ang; 66.6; 66.7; 68.5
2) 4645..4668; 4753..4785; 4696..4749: 0.5 Ang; 67.3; 67.1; 68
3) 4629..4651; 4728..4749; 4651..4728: 1.4 Ang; 68.5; 66.9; 67.8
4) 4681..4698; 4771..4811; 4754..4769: 0.3 Ang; 67.4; 67.1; 68.6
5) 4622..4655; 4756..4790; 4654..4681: 0.6 Ang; 68.6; 67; 67.9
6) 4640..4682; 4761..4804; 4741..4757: -0.4 Ang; 67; 69.3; 68.1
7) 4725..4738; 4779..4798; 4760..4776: 0.1 Ang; 66.9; 67.6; 68.3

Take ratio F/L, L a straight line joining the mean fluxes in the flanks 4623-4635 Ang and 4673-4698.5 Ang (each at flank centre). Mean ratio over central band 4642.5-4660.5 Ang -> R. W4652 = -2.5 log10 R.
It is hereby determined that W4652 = 0.031 mag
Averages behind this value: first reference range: 70.2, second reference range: 67.5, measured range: 67.2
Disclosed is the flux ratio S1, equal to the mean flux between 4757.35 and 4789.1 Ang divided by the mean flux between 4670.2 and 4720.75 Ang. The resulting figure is 1.02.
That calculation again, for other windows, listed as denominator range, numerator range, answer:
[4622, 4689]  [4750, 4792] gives 1.00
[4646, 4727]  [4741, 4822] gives 1.03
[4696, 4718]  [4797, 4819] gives 1.08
